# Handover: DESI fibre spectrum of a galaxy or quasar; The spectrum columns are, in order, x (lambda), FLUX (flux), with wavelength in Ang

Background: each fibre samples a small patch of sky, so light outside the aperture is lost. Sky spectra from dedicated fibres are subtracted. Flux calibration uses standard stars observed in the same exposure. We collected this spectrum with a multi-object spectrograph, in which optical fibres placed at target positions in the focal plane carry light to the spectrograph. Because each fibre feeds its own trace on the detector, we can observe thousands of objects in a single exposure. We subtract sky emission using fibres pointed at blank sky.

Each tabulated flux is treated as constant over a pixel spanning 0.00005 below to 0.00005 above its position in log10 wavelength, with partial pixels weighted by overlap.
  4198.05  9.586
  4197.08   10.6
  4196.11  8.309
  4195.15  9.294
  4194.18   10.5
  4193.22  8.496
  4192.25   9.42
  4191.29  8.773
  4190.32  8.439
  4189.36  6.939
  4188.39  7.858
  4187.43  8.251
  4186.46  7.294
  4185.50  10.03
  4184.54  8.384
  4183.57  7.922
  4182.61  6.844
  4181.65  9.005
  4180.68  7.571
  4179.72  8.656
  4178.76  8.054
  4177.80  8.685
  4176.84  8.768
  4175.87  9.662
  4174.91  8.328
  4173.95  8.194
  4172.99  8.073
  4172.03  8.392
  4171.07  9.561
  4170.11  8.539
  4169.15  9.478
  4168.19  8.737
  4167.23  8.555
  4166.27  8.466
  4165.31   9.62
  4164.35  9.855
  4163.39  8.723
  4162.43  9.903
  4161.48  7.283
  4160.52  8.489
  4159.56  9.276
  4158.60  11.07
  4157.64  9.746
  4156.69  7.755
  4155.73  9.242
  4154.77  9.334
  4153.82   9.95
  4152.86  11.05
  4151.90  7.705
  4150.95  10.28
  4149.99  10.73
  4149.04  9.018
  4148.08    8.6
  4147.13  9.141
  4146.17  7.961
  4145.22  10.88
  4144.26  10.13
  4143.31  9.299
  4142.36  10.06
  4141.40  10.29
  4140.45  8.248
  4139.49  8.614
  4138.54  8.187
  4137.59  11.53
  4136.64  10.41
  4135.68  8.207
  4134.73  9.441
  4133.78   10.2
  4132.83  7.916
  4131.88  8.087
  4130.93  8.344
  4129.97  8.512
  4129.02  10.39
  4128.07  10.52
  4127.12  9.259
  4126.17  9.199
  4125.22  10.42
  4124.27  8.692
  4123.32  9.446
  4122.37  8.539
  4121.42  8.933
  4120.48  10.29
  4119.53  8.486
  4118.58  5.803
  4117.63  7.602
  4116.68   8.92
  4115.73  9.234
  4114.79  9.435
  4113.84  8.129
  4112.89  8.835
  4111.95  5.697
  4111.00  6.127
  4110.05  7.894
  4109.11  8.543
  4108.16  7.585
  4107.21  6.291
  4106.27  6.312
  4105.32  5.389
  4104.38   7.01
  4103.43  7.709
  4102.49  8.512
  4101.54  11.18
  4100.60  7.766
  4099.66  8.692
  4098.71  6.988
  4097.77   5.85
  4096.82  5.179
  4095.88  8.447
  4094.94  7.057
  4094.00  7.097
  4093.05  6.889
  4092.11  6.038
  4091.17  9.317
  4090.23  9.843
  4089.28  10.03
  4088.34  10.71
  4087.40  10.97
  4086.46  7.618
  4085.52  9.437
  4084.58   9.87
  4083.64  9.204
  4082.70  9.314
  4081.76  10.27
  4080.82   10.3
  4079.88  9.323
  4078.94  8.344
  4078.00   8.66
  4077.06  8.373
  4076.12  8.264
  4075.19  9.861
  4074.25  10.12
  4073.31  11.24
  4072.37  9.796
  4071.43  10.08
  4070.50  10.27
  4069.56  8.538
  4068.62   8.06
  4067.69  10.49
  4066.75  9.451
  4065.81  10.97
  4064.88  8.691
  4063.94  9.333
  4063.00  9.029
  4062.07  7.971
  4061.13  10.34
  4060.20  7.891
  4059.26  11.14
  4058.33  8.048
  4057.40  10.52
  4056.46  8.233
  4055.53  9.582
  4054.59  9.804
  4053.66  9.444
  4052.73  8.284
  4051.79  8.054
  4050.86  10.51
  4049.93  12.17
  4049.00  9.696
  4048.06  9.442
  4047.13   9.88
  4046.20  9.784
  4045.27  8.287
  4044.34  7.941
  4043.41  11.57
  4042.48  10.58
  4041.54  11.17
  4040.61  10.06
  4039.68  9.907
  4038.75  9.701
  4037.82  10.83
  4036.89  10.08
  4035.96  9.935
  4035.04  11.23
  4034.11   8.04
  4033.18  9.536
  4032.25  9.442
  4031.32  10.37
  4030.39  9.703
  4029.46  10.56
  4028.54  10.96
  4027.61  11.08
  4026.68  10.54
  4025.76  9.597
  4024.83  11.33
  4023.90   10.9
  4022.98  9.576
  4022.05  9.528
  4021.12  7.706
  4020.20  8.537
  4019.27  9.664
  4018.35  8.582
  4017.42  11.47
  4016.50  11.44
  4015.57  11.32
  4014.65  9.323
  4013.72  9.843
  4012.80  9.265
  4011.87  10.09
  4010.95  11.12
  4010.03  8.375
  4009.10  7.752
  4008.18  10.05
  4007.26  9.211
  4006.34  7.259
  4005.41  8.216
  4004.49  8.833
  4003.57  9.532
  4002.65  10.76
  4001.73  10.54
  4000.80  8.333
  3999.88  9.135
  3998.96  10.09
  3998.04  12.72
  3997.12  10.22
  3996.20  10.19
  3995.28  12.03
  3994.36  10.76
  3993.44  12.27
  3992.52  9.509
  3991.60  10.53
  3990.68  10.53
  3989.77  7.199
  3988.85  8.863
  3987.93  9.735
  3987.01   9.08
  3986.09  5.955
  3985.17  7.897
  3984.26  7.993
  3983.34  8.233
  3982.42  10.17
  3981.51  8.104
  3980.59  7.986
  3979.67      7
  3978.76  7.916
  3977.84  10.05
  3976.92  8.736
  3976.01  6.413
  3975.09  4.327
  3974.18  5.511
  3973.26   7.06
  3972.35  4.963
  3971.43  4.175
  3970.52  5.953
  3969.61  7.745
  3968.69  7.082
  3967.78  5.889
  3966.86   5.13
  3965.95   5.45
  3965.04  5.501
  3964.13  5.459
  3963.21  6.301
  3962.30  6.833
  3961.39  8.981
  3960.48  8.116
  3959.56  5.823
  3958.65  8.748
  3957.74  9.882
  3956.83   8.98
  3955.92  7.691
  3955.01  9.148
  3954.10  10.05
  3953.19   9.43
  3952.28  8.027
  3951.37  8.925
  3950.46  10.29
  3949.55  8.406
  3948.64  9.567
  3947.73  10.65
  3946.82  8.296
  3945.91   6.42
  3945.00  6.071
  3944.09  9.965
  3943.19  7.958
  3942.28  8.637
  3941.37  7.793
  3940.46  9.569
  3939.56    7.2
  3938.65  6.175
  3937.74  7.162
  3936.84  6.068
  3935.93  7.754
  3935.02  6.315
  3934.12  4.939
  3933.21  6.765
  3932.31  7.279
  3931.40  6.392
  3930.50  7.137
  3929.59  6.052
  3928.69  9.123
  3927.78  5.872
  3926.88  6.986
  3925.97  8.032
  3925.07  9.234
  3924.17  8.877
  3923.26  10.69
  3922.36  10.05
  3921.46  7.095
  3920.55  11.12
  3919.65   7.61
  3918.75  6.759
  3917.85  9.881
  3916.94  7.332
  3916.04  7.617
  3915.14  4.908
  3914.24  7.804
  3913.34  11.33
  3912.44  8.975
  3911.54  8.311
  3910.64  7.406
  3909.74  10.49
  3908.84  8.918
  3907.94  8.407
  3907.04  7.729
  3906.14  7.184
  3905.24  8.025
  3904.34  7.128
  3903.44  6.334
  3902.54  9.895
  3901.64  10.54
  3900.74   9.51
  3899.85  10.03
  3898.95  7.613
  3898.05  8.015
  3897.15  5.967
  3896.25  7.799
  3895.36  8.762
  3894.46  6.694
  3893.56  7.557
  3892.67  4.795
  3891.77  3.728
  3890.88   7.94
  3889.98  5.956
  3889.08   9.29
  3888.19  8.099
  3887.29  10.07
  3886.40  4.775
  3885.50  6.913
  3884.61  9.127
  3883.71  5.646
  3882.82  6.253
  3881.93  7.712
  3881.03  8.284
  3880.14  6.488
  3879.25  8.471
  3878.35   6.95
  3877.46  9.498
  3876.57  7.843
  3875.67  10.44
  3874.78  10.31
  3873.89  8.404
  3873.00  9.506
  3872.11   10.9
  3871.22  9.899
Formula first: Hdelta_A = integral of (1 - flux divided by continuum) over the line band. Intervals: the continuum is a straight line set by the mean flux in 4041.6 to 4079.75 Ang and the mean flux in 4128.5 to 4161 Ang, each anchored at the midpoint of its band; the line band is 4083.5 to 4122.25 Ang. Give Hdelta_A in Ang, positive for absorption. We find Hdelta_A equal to 5.6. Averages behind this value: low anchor 9.48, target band 8.07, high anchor 9.36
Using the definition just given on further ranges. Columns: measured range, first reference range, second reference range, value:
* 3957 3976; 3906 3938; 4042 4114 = 3.9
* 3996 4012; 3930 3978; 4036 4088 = -2.2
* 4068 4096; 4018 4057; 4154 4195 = 1.0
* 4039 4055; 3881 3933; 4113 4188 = -2.4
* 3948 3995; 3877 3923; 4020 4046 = 5.5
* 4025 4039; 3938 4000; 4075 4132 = -3.1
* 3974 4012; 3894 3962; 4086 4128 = -4.2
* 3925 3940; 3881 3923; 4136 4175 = 2.2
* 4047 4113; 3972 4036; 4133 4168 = 3.9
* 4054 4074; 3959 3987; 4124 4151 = -2.9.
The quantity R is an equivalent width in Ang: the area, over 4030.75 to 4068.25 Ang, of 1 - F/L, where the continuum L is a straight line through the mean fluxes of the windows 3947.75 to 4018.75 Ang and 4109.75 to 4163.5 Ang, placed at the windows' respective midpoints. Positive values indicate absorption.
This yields -3.8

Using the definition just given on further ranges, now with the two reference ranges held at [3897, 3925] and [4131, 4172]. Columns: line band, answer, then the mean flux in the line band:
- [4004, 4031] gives -2.8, 9.72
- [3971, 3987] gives 2.6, 7.26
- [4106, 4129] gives 1.9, 8.4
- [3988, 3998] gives -1.8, 10.3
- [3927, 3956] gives 2.5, 7.84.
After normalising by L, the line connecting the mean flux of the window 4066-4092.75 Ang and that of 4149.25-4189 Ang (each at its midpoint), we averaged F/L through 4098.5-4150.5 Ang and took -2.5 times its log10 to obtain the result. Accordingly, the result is 0.05 mag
